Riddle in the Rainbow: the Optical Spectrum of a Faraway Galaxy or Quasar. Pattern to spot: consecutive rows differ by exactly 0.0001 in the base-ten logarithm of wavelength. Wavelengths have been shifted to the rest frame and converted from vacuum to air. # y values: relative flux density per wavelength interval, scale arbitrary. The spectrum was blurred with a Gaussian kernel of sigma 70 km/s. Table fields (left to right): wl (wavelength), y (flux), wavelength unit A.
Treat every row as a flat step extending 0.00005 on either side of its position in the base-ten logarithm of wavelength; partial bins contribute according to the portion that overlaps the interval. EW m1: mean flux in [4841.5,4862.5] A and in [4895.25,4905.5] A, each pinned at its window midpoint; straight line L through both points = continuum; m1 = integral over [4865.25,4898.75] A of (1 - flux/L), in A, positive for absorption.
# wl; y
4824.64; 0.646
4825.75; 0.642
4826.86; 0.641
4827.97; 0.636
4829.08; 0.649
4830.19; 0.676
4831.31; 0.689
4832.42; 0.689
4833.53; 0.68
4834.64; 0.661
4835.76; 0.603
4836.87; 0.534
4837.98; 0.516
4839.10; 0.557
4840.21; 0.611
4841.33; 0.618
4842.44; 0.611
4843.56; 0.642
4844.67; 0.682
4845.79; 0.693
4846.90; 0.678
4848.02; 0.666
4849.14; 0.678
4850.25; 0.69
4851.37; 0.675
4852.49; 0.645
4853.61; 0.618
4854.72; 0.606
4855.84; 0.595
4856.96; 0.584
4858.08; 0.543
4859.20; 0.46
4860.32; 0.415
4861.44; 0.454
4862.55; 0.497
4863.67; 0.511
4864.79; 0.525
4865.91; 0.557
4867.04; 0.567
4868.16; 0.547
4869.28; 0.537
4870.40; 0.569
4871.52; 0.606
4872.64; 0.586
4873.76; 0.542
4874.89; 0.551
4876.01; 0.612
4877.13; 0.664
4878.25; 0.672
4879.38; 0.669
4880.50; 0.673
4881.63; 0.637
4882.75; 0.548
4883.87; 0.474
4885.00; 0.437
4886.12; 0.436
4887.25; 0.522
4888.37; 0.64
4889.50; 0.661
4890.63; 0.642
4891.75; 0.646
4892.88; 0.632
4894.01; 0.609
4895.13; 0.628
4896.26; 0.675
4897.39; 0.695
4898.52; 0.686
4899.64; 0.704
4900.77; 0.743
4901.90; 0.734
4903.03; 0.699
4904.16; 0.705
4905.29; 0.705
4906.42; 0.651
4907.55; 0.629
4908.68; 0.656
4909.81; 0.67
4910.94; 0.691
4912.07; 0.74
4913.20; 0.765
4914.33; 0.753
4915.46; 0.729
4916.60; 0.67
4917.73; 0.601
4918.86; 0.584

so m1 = 3.5 A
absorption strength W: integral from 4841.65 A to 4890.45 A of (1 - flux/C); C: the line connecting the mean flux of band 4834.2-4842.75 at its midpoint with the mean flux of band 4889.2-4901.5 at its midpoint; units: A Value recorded 3.0 A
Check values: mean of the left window 0.587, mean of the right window 0.667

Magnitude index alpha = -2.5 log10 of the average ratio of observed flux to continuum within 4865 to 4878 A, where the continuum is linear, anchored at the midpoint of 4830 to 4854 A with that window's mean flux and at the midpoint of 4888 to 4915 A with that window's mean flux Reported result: 0.15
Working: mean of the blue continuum 0.641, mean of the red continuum 0.682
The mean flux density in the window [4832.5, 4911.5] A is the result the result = 0.611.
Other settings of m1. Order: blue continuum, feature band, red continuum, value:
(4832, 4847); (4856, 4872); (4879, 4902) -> 2.4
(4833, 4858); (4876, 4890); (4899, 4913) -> 1.7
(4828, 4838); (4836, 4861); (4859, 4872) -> -0.9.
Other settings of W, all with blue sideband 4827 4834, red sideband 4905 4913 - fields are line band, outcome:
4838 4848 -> 0.58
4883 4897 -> 1.93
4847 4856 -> 0.28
